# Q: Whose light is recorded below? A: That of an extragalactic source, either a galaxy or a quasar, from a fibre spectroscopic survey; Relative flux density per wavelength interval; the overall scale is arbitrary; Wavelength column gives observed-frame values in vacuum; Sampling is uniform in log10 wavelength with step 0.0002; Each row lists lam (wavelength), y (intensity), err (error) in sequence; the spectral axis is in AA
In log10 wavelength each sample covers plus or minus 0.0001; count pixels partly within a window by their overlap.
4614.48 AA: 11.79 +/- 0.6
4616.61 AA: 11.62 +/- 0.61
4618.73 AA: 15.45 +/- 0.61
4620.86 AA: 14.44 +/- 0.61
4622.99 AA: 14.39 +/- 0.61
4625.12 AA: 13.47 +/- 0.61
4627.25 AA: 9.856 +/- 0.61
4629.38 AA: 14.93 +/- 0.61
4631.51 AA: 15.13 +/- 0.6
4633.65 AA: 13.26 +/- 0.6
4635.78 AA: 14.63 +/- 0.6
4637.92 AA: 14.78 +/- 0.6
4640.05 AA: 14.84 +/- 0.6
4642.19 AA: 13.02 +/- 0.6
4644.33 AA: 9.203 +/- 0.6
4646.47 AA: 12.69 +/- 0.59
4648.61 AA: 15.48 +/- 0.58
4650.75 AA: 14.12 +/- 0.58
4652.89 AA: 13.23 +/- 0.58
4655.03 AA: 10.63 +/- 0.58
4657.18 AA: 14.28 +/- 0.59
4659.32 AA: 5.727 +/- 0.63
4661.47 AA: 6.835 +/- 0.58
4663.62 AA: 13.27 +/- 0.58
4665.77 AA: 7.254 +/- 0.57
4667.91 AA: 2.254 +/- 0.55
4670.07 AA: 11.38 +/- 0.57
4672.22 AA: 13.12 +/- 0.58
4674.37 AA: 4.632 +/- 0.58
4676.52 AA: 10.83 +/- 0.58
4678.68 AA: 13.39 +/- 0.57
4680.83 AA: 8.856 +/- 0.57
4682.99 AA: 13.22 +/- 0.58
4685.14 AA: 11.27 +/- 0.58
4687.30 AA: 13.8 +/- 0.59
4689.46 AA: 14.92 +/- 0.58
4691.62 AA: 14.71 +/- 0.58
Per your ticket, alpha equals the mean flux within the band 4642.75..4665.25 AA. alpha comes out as 11.5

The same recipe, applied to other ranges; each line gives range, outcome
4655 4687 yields 9.87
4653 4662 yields 9.93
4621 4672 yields 12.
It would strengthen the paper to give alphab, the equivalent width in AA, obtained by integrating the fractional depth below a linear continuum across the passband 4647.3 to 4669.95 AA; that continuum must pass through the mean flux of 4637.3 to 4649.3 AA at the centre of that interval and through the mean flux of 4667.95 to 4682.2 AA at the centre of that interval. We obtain 2.6 AA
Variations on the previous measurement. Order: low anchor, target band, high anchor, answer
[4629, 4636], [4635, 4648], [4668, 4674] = 0.10 AA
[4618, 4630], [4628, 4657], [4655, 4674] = -4.86 AA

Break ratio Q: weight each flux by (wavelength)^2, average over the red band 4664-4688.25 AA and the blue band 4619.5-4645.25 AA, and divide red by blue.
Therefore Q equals 0.8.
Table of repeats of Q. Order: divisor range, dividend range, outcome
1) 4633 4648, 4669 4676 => 0.75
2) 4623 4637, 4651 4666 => 0.78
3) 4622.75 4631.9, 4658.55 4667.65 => 0.59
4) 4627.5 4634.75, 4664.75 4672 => 0.56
